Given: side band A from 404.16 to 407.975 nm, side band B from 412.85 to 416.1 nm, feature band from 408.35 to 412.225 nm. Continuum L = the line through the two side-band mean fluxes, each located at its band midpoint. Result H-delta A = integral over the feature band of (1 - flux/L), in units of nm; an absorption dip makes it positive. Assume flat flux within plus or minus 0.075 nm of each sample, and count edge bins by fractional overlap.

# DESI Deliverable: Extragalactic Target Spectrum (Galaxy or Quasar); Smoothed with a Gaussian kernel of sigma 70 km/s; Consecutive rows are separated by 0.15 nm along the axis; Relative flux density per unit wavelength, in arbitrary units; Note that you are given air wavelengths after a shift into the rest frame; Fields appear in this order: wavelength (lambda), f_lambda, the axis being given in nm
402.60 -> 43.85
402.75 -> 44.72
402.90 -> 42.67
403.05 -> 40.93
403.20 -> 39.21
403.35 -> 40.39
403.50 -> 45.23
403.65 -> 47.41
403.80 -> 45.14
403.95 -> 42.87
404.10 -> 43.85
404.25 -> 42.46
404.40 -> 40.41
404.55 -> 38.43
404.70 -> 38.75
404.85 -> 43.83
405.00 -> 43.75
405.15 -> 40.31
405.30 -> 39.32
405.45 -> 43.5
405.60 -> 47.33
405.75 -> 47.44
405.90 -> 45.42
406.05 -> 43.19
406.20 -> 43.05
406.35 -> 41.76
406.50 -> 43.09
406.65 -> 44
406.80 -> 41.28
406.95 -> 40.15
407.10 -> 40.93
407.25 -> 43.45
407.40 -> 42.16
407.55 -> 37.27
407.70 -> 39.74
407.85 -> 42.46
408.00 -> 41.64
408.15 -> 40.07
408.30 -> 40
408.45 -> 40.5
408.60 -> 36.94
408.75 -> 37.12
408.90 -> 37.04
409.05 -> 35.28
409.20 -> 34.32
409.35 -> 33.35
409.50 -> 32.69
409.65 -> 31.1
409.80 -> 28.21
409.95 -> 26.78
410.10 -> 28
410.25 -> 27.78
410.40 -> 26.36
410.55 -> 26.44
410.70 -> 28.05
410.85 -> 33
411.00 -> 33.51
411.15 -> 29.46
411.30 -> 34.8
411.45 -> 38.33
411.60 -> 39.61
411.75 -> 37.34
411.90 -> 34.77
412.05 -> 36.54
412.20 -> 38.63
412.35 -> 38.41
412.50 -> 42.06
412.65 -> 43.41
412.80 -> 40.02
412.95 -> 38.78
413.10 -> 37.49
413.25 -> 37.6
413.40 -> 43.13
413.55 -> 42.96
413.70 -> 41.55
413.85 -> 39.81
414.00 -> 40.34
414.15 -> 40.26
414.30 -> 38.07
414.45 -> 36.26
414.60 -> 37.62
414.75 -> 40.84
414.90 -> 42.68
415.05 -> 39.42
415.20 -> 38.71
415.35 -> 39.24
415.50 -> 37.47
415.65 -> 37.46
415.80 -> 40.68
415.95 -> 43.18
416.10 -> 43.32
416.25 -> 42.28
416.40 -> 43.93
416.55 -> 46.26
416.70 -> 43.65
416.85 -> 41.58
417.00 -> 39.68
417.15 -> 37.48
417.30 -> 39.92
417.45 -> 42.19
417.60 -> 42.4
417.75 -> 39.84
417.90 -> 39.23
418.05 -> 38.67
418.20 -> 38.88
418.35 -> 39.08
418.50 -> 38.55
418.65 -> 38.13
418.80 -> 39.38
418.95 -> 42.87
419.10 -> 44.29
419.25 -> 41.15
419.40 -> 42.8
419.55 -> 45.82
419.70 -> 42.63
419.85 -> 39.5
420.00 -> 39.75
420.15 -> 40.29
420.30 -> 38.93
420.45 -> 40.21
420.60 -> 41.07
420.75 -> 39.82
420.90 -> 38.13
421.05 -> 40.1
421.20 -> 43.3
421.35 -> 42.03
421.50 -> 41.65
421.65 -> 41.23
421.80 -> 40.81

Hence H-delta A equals 0.73 nm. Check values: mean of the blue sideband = 42.1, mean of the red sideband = 39.8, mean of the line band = 33.3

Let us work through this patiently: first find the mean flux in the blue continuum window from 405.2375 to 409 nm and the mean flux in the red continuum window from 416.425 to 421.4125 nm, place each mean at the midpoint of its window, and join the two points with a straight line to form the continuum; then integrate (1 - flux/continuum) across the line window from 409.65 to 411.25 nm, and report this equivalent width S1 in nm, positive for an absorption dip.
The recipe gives 0.48 nm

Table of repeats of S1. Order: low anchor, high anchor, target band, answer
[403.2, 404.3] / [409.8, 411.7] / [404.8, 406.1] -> -0.105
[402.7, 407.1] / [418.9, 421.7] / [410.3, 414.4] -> 0.491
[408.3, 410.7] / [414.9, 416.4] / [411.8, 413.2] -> -0.099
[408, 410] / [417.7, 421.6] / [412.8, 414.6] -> -0.095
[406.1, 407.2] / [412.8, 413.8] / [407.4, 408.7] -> 0.056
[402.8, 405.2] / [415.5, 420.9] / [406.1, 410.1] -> 0.364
